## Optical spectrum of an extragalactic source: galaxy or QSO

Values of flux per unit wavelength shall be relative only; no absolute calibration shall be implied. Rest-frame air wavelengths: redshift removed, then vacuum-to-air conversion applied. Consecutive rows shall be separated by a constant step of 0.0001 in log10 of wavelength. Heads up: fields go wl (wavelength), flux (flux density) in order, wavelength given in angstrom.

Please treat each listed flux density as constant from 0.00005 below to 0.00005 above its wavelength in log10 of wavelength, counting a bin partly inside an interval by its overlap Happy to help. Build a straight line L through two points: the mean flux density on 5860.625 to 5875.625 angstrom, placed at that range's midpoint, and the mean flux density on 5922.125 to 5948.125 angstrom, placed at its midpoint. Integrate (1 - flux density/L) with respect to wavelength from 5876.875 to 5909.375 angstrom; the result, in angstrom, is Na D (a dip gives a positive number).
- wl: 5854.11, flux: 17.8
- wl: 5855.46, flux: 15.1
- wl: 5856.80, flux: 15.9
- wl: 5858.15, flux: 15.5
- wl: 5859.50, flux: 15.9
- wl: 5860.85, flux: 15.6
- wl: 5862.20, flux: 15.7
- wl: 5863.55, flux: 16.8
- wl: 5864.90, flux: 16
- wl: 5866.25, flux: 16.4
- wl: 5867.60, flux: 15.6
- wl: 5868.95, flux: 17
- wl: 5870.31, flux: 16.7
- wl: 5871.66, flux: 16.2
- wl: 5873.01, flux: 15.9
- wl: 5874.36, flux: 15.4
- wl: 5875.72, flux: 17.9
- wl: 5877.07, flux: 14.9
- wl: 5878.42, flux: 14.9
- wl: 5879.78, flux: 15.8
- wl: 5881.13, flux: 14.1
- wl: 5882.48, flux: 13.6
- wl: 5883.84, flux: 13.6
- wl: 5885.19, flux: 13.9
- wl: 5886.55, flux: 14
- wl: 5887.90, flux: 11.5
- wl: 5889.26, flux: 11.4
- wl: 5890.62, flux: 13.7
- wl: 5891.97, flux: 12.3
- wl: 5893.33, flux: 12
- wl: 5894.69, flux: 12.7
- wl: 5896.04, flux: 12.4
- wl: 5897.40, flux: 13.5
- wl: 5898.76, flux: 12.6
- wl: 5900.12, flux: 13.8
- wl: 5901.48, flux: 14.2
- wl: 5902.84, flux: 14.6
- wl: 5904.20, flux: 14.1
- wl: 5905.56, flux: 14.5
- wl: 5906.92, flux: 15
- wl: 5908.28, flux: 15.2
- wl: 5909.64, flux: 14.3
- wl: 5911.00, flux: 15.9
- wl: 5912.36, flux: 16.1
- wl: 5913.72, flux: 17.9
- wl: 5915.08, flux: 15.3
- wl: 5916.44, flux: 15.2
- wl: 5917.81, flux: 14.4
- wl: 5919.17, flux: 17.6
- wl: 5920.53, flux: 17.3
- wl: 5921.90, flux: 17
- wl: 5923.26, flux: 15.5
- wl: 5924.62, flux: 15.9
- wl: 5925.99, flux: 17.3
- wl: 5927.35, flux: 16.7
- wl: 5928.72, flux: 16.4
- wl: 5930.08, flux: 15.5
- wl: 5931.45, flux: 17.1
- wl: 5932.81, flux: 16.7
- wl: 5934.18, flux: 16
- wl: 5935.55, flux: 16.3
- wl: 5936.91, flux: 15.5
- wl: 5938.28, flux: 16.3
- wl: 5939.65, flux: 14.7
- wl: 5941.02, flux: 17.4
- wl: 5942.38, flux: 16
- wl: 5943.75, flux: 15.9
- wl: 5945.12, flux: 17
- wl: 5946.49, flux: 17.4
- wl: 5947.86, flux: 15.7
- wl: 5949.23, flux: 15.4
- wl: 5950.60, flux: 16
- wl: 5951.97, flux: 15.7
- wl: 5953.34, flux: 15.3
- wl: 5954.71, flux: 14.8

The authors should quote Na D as 5.14 angstrom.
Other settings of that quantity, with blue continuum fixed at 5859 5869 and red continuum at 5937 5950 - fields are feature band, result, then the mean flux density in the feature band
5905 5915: 0.35 angstrom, 15.6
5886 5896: 2.25 angstrom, 12.5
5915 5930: -0.10 angstrom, 16.2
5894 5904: 1.66 angstrom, 13.4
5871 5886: 0.93 angstrom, 15.1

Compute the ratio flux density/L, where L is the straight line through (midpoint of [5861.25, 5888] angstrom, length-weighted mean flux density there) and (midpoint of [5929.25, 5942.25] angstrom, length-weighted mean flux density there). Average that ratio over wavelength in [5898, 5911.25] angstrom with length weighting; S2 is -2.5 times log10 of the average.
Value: 0.102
